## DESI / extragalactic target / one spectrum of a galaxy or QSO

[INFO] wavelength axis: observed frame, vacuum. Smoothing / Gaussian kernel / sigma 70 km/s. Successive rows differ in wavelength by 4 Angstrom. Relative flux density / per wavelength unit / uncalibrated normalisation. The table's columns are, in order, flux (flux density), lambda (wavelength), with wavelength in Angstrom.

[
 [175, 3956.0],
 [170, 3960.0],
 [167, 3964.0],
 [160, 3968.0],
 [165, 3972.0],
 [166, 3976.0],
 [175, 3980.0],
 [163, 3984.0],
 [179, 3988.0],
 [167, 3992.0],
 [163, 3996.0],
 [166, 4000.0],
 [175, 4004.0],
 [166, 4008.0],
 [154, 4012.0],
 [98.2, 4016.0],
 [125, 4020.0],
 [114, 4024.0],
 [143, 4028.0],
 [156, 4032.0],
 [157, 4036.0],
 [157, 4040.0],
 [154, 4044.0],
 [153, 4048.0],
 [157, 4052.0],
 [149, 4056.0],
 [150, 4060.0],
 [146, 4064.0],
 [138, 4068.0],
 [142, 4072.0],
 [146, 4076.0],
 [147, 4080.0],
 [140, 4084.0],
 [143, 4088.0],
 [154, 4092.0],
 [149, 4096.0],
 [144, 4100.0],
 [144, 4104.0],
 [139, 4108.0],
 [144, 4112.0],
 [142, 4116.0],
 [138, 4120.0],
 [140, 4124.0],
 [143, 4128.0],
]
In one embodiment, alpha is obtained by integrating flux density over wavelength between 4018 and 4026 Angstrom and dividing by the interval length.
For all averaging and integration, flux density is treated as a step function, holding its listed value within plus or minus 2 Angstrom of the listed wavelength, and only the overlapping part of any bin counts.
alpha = 120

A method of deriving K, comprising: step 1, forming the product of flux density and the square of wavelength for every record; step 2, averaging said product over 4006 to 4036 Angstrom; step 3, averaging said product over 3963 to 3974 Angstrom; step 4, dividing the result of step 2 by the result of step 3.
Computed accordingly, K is 0.87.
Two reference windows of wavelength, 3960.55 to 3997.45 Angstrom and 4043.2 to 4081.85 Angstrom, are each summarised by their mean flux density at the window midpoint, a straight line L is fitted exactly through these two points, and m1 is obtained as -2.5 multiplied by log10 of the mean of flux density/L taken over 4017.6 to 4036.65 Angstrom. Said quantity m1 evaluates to 0.14 mag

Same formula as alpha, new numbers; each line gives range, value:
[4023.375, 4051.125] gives 150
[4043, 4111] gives 147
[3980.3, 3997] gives 169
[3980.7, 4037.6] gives 152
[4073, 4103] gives 146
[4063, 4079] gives 143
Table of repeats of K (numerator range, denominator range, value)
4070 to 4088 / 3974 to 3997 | 0.89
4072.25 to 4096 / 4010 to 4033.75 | 1.14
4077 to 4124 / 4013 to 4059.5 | 1.04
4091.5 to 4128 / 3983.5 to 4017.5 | 0.95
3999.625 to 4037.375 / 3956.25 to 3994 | 0.88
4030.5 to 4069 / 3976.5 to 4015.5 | 0.95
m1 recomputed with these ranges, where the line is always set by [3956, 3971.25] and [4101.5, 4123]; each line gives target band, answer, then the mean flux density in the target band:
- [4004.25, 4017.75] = 0.10 mag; 145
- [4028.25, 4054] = -0.01 mag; 155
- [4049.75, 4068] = 0.01 mag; 149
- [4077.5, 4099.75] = -0.01 mag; 146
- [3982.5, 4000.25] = -0.04 mag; 168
